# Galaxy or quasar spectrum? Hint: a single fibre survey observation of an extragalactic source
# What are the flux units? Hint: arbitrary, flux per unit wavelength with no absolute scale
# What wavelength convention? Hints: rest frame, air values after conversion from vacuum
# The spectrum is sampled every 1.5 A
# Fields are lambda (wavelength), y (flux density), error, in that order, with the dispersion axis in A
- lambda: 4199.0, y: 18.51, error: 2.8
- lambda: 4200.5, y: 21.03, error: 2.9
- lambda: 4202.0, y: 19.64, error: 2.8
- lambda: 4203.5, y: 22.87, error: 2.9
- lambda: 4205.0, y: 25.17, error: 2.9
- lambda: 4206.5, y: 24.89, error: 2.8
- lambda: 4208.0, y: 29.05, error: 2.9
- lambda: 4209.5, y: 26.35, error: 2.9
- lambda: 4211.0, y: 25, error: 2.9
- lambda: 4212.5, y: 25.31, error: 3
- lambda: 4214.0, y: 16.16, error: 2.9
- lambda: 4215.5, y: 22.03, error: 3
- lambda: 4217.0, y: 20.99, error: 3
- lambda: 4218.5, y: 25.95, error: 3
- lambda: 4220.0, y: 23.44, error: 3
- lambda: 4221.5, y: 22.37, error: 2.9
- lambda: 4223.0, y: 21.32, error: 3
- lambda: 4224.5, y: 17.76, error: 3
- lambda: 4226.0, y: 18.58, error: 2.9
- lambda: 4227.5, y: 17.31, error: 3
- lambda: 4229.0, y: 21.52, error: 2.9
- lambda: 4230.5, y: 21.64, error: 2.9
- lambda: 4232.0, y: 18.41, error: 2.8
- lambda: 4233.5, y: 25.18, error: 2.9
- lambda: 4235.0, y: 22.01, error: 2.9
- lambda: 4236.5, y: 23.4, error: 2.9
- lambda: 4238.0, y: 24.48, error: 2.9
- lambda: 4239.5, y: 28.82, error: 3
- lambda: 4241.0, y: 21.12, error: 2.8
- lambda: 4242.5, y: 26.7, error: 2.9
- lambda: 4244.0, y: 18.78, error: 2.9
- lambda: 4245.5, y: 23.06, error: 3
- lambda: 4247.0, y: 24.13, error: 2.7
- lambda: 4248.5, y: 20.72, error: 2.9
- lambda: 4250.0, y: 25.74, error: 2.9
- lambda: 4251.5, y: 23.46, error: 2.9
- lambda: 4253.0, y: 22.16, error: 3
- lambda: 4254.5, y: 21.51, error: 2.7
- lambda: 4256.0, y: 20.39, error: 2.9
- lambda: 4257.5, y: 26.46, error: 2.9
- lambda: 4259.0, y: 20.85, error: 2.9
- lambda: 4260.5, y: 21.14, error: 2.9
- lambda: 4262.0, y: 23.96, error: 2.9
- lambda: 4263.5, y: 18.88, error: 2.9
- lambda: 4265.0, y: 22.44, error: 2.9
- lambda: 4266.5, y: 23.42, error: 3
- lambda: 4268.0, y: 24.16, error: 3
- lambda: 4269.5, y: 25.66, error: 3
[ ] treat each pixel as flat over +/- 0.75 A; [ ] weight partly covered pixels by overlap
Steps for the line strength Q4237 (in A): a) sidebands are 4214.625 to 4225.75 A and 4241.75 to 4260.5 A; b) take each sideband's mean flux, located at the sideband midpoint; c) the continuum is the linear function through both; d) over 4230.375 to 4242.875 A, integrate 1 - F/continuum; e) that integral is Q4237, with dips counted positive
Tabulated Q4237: -0.7 A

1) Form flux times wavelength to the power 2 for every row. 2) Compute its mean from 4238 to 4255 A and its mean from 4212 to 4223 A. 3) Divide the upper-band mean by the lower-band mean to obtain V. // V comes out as 1.1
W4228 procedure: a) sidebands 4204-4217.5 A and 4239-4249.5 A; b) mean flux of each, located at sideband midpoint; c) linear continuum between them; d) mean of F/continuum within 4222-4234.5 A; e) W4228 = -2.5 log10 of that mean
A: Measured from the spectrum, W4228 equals 0.16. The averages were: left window 23.9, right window 23.3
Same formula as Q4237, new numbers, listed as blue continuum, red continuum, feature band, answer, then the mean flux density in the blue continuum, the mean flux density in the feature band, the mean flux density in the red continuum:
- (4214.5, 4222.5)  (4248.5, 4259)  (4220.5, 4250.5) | 0.9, 22.7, 22.1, 22.9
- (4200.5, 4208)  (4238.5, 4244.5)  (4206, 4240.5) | 1.7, 23.5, 22.7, 24.1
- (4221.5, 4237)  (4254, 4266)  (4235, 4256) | -1.8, 20.7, 23.2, 22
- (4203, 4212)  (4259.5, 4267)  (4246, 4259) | -0.2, 25.6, 22.9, 21.9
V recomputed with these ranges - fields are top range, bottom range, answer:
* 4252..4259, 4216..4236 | 1.07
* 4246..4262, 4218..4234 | 1.09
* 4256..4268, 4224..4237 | 1.10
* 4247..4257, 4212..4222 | 1.03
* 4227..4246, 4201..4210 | 0.93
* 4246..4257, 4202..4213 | 0.92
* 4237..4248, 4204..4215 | 0.99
